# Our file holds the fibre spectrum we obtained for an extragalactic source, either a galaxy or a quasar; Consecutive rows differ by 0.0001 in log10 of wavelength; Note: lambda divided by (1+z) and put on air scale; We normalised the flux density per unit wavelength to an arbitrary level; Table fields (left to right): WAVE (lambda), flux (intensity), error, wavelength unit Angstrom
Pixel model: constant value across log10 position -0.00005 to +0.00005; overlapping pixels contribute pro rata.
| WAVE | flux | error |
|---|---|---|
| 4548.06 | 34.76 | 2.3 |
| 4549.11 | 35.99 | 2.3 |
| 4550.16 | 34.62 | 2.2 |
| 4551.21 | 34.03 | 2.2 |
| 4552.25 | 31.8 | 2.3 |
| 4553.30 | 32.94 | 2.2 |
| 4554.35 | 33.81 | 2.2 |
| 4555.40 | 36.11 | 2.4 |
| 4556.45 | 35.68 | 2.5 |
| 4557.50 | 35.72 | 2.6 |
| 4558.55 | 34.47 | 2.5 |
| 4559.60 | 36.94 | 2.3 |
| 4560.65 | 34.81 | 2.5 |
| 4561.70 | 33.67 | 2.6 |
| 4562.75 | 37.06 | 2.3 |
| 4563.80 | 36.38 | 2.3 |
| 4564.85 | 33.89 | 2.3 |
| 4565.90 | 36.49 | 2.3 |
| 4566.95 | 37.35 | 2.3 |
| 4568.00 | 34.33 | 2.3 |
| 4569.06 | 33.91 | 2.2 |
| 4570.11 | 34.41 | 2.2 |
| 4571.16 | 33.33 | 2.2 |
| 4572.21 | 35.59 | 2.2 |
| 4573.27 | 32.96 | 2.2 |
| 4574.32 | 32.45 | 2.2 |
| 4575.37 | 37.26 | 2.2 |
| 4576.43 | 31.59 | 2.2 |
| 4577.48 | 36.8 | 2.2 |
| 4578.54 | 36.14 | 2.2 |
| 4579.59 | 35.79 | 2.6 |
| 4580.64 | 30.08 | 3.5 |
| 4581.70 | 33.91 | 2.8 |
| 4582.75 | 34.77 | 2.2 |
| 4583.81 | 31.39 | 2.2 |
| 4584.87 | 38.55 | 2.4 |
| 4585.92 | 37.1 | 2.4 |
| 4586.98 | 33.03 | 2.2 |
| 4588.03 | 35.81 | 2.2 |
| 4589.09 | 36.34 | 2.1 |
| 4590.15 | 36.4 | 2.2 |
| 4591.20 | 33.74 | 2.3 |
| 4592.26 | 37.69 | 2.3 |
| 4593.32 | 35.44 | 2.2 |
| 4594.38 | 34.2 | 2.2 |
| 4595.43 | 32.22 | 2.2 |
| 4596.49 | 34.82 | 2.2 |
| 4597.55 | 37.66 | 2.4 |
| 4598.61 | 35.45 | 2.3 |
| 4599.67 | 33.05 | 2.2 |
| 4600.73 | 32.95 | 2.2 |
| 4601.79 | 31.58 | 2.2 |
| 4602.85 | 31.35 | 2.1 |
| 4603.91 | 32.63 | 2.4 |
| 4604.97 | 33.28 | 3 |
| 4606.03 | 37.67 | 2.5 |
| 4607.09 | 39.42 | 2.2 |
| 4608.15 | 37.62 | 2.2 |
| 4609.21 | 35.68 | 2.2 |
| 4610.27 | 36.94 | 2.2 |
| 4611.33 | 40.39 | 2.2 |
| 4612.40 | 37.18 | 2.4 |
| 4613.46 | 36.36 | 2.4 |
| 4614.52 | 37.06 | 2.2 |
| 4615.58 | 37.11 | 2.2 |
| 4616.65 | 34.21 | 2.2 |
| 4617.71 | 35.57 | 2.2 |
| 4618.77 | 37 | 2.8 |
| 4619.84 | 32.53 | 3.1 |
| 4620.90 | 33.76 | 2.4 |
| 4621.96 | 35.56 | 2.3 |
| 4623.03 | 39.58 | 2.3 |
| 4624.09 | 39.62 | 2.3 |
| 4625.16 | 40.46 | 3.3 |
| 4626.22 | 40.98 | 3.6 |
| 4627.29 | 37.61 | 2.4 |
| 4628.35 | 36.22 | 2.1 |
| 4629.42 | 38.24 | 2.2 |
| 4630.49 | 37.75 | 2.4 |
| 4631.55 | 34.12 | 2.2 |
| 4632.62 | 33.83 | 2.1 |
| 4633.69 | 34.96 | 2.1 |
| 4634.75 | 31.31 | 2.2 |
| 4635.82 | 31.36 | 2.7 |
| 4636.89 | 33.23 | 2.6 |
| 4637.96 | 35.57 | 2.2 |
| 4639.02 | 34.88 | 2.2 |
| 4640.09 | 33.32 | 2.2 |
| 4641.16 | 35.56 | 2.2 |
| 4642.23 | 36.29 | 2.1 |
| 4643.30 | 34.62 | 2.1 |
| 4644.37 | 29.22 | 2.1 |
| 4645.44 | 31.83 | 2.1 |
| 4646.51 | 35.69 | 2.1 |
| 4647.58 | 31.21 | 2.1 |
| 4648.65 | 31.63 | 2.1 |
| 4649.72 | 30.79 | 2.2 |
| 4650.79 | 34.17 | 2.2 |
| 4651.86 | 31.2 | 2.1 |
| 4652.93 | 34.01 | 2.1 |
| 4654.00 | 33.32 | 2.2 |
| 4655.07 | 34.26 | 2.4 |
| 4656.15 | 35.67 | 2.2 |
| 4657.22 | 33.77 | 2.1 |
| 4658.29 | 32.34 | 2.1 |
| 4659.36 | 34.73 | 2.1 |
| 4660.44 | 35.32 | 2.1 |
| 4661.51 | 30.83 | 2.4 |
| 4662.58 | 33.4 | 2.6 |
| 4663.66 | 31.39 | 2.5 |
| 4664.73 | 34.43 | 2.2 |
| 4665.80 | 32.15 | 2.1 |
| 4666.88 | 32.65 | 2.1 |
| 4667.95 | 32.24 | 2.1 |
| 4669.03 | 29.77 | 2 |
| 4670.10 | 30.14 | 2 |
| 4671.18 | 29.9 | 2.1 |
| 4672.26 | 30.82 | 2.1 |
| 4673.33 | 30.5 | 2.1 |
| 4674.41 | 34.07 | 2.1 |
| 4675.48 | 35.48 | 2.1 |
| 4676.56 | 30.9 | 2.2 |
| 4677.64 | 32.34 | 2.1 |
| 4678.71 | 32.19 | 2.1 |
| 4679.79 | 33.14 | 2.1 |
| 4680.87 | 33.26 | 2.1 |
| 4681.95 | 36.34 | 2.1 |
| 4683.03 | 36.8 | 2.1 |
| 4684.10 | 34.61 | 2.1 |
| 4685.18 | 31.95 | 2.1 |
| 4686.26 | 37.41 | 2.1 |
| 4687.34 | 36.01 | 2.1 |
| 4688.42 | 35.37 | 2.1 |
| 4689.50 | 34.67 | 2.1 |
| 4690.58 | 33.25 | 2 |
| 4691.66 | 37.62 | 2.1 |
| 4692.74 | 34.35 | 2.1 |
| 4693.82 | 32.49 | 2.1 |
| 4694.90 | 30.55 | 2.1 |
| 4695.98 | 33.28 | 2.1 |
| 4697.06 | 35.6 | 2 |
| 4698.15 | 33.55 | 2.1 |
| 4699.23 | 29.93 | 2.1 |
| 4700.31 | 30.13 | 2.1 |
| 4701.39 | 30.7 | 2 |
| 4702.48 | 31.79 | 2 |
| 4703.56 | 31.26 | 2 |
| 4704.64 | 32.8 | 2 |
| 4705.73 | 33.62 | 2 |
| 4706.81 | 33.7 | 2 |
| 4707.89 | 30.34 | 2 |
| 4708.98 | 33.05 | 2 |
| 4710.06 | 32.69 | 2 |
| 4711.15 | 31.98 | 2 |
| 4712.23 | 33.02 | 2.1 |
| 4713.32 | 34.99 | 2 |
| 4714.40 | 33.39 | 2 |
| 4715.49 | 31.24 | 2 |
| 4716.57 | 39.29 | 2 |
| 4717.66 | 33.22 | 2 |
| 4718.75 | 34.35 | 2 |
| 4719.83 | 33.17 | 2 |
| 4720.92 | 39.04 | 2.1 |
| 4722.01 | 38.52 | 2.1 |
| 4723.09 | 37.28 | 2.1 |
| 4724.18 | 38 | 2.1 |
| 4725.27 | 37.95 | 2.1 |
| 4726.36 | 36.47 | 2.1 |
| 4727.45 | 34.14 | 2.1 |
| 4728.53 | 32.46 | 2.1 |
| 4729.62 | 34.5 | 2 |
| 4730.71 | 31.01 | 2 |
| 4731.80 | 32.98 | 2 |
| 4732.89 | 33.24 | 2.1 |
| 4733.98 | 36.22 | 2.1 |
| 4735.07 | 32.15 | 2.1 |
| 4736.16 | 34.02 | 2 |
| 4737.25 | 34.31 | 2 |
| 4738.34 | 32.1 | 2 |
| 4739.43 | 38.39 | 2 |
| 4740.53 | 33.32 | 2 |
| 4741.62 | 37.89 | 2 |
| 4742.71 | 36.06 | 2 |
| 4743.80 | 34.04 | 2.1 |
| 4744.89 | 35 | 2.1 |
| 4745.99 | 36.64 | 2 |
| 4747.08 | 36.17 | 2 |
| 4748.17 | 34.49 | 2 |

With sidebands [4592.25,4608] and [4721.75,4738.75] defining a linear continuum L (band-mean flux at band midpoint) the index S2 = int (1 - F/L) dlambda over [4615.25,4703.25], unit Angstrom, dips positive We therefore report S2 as 1.89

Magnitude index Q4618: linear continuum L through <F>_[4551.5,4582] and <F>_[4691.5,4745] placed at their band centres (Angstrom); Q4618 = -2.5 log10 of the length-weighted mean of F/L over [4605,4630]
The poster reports -0.082 mag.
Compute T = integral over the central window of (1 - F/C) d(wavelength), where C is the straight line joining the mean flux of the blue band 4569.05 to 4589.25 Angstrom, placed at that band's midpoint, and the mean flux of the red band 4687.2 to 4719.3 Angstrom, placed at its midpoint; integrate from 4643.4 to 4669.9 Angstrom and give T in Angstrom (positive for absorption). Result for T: 0.8 Angstrom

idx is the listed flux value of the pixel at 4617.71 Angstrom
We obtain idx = 35.57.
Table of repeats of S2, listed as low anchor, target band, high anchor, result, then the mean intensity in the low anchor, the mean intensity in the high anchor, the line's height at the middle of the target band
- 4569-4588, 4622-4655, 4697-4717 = -1.10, 34.5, 32.7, 33.6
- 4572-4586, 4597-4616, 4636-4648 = -0.88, 34.5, 33.7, 34.1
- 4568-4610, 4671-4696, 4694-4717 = -0.48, 34.7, 32.7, 33.1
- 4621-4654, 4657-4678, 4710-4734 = 1.47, 34.8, 34.8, 34.8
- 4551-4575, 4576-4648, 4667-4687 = -2.73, 34.7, 32.9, 34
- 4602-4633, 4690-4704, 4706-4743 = 0.95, 36.5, 34.5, 35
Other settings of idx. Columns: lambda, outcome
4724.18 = 38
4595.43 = 32.22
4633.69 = 34.96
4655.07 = 34.26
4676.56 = 30.9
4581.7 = 33.91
